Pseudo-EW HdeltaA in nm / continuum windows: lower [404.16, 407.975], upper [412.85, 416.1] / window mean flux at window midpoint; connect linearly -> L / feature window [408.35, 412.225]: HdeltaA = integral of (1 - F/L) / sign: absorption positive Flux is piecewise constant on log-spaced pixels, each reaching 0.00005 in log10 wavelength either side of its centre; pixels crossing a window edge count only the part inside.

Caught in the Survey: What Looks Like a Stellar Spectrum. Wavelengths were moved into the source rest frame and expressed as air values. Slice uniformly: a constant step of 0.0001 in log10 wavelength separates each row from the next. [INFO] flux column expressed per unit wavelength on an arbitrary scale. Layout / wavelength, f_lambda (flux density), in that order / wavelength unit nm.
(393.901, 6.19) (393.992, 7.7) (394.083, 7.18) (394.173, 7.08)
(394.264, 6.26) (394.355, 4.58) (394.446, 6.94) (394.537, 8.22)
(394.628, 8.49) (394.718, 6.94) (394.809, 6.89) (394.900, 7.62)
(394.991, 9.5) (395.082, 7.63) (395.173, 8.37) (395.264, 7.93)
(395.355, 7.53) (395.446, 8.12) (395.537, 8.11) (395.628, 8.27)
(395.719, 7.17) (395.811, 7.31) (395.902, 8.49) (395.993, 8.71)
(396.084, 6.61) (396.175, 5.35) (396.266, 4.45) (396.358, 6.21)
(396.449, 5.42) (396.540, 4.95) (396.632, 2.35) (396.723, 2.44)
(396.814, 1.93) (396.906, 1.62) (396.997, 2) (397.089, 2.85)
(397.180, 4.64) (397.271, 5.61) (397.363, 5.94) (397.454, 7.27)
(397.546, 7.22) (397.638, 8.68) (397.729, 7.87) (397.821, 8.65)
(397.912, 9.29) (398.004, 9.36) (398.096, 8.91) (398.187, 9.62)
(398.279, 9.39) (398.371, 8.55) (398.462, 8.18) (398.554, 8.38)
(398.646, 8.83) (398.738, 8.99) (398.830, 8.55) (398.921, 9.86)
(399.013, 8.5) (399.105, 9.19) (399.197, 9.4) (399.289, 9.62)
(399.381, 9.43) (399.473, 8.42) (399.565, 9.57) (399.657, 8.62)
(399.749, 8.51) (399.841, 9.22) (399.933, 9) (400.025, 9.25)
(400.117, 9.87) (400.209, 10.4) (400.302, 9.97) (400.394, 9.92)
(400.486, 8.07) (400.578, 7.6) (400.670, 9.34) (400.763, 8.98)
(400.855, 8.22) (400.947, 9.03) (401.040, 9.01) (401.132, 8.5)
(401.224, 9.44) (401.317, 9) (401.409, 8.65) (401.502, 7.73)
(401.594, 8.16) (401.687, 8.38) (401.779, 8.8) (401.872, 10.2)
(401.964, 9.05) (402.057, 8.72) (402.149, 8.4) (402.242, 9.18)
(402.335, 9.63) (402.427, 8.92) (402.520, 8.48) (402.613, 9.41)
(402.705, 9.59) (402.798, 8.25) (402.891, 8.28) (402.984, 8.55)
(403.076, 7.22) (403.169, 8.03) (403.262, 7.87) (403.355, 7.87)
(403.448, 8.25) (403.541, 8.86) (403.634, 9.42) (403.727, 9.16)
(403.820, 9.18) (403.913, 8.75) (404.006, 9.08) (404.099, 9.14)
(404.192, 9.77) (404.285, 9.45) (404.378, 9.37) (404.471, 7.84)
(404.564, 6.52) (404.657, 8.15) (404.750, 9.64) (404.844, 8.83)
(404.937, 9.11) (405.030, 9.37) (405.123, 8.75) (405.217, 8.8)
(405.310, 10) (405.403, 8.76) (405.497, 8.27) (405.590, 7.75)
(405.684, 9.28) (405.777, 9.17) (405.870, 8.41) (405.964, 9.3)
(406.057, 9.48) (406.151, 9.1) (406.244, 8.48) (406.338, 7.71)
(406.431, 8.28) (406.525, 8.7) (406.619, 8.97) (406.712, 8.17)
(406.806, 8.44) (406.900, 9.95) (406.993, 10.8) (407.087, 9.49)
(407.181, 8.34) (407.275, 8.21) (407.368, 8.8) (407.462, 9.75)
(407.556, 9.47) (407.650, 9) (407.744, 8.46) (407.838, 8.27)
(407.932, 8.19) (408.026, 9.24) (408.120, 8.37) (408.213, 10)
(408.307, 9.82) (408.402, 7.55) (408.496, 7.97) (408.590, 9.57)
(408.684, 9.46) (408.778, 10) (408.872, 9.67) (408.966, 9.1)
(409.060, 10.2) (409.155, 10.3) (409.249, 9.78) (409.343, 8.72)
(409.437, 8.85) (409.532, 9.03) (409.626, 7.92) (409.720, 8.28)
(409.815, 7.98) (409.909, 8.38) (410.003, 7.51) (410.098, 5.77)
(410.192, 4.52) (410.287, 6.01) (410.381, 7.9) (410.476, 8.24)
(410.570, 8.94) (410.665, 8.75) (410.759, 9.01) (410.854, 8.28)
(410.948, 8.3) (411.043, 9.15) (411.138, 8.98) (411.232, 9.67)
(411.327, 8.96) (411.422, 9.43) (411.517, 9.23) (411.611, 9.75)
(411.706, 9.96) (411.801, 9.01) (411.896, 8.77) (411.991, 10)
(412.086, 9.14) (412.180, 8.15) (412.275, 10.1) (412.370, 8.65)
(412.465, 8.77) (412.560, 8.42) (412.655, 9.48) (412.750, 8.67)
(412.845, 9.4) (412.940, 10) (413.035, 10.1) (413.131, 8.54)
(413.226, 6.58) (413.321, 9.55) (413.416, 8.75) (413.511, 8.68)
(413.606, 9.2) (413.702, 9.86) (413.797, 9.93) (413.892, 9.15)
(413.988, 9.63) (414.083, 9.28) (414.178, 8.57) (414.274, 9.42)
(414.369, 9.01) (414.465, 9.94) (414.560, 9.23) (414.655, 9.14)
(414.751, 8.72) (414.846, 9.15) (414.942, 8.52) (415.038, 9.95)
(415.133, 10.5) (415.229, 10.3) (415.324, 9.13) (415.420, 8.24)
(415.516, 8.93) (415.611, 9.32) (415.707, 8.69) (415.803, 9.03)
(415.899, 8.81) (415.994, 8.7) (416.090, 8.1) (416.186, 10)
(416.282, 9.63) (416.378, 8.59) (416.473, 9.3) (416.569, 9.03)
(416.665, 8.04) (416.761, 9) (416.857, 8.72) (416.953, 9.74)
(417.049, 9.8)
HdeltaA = 0.13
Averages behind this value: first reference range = 8.84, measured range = 8.69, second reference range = 9.15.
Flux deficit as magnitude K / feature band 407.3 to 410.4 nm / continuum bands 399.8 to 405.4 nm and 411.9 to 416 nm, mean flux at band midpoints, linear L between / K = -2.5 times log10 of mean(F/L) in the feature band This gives 0.051 mag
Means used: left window 8.86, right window 9.15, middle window 8.6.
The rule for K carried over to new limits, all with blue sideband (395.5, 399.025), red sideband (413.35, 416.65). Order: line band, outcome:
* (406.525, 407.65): -0.12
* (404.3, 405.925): -0.11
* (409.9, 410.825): 0.15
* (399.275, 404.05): -0.20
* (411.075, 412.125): -0.07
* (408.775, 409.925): -0.08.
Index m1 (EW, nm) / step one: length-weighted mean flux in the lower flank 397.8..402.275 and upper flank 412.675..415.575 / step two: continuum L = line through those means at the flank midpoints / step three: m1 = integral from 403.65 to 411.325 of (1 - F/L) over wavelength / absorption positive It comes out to 0.29 nm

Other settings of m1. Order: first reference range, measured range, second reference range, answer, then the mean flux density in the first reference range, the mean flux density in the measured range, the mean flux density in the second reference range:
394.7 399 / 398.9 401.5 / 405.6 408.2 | -0.49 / 7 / 9.06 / 8.88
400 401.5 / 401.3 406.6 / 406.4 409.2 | 0.18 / 9.03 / 8.75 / 9.09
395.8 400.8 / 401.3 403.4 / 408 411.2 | -0.18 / 7.59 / 8.62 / 8.58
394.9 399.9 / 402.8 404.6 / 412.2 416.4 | -0.12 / 7.37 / 8.56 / 9.14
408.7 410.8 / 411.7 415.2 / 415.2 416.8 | -0.17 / 8.42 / 9.18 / 8.98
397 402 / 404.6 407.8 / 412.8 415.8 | -0.03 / 8.53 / 8.91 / 9.2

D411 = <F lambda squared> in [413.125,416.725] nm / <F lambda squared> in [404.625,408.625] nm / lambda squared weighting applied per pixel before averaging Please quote 1.1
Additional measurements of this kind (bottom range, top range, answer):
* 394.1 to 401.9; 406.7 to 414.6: 1.22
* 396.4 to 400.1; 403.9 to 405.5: 1.23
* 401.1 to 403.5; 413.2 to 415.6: 1.13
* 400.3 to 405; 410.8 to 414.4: 1.09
